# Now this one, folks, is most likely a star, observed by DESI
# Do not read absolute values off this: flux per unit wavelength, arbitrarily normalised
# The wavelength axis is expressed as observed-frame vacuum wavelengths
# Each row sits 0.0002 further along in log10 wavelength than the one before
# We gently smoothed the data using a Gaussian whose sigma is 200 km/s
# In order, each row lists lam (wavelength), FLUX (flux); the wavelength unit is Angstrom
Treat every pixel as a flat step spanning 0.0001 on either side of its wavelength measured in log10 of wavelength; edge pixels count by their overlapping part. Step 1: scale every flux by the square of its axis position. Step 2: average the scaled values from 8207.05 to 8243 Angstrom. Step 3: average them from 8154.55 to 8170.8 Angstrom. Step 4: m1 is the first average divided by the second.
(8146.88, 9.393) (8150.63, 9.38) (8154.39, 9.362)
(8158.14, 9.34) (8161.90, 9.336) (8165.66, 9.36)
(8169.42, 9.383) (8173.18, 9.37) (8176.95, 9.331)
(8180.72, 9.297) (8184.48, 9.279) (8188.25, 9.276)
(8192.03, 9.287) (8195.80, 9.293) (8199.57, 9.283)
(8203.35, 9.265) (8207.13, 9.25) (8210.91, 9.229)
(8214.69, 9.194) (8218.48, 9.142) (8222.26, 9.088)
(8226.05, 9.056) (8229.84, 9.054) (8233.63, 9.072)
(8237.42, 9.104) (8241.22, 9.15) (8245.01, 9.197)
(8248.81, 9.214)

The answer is 0.99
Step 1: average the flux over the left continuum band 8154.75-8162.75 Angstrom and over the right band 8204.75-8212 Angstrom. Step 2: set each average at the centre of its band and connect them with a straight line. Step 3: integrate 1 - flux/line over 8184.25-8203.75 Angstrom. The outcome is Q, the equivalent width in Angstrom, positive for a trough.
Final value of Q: 0.0 Angstrom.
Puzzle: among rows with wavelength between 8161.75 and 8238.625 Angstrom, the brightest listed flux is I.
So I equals 9.383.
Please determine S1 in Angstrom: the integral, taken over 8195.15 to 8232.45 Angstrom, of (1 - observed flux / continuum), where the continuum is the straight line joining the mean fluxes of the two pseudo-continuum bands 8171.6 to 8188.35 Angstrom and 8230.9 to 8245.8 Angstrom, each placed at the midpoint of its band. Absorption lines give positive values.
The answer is 0.1 Angstrom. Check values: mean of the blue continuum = 9.31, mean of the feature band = 9.18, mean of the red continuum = 9.12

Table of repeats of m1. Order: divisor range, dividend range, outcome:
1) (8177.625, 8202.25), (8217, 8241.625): 0.99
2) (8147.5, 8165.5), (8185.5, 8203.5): 1.00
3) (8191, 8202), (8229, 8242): 0.99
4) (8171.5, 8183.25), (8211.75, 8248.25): 0.99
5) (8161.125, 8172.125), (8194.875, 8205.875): 1.00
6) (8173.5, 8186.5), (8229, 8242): 0.99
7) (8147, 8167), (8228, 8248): 0.99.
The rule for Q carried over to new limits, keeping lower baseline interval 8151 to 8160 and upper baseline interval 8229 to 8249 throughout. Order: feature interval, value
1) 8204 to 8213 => 0.0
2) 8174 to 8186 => 0.0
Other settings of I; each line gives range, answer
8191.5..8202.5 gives 9.293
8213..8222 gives 9.194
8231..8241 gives 9.104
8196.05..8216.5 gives 9.283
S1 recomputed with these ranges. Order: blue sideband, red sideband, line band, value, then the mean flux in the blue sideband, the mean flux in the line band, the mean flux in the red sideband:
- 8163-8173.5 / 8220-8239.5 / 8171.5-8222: -0.2 Angstrom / 9.37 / 9.26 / 9.08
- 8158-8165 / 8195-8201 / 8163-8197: 0.0 Angstrom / 9.34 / 9.32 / 9.3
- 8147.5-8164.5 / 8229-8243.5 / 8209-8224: 0.0 Angstrom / 9.36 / 9.17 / 9.1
